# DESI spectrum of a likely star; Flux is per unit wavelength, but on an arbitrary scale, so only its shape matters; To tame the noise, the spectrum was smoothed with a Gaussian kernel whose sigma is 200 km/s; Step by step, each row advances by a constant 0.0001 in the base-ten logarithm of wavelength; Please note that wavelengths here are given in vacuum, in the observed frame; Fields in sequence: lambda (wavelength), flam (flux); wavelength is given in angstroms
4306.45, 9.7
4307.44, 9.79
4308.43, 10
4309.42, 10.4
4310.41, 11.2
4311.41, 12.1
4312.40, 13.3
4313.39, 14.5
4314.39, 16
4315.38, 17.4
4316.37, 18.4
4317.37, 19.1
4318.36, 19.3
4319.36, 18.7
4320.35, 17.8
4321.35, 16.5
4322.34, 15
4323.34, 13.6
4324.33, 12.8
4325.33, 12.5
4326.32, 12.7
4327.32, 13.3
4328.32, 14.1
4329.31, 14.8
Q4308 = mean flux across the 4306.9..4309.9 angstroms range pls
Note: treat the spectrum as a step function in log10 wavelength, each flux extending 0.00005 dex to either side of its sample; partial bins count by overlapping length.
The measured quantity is 10.1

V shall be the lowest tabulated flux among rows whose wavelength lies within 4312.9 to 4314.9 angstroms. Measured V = 14.5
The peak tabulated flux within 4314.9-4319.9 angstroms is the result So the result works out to 19.3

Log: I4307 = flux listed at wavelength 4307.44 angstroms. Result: 9.79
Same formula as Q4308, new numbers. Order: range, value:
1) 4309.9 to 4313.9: 12.8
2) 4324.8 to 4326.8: 12.6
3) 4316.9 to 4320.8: 18.7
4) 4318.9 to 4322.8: 17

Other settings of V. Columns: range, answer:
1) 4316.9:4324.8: 12.8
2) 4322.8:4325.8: 12.5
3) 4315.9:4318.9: 18.4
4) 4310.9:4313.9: 12.1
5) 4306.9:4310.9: 9.79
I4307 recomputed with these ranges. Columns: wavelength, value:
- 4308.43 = 10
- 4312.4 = 13.3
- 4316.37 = 18.4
